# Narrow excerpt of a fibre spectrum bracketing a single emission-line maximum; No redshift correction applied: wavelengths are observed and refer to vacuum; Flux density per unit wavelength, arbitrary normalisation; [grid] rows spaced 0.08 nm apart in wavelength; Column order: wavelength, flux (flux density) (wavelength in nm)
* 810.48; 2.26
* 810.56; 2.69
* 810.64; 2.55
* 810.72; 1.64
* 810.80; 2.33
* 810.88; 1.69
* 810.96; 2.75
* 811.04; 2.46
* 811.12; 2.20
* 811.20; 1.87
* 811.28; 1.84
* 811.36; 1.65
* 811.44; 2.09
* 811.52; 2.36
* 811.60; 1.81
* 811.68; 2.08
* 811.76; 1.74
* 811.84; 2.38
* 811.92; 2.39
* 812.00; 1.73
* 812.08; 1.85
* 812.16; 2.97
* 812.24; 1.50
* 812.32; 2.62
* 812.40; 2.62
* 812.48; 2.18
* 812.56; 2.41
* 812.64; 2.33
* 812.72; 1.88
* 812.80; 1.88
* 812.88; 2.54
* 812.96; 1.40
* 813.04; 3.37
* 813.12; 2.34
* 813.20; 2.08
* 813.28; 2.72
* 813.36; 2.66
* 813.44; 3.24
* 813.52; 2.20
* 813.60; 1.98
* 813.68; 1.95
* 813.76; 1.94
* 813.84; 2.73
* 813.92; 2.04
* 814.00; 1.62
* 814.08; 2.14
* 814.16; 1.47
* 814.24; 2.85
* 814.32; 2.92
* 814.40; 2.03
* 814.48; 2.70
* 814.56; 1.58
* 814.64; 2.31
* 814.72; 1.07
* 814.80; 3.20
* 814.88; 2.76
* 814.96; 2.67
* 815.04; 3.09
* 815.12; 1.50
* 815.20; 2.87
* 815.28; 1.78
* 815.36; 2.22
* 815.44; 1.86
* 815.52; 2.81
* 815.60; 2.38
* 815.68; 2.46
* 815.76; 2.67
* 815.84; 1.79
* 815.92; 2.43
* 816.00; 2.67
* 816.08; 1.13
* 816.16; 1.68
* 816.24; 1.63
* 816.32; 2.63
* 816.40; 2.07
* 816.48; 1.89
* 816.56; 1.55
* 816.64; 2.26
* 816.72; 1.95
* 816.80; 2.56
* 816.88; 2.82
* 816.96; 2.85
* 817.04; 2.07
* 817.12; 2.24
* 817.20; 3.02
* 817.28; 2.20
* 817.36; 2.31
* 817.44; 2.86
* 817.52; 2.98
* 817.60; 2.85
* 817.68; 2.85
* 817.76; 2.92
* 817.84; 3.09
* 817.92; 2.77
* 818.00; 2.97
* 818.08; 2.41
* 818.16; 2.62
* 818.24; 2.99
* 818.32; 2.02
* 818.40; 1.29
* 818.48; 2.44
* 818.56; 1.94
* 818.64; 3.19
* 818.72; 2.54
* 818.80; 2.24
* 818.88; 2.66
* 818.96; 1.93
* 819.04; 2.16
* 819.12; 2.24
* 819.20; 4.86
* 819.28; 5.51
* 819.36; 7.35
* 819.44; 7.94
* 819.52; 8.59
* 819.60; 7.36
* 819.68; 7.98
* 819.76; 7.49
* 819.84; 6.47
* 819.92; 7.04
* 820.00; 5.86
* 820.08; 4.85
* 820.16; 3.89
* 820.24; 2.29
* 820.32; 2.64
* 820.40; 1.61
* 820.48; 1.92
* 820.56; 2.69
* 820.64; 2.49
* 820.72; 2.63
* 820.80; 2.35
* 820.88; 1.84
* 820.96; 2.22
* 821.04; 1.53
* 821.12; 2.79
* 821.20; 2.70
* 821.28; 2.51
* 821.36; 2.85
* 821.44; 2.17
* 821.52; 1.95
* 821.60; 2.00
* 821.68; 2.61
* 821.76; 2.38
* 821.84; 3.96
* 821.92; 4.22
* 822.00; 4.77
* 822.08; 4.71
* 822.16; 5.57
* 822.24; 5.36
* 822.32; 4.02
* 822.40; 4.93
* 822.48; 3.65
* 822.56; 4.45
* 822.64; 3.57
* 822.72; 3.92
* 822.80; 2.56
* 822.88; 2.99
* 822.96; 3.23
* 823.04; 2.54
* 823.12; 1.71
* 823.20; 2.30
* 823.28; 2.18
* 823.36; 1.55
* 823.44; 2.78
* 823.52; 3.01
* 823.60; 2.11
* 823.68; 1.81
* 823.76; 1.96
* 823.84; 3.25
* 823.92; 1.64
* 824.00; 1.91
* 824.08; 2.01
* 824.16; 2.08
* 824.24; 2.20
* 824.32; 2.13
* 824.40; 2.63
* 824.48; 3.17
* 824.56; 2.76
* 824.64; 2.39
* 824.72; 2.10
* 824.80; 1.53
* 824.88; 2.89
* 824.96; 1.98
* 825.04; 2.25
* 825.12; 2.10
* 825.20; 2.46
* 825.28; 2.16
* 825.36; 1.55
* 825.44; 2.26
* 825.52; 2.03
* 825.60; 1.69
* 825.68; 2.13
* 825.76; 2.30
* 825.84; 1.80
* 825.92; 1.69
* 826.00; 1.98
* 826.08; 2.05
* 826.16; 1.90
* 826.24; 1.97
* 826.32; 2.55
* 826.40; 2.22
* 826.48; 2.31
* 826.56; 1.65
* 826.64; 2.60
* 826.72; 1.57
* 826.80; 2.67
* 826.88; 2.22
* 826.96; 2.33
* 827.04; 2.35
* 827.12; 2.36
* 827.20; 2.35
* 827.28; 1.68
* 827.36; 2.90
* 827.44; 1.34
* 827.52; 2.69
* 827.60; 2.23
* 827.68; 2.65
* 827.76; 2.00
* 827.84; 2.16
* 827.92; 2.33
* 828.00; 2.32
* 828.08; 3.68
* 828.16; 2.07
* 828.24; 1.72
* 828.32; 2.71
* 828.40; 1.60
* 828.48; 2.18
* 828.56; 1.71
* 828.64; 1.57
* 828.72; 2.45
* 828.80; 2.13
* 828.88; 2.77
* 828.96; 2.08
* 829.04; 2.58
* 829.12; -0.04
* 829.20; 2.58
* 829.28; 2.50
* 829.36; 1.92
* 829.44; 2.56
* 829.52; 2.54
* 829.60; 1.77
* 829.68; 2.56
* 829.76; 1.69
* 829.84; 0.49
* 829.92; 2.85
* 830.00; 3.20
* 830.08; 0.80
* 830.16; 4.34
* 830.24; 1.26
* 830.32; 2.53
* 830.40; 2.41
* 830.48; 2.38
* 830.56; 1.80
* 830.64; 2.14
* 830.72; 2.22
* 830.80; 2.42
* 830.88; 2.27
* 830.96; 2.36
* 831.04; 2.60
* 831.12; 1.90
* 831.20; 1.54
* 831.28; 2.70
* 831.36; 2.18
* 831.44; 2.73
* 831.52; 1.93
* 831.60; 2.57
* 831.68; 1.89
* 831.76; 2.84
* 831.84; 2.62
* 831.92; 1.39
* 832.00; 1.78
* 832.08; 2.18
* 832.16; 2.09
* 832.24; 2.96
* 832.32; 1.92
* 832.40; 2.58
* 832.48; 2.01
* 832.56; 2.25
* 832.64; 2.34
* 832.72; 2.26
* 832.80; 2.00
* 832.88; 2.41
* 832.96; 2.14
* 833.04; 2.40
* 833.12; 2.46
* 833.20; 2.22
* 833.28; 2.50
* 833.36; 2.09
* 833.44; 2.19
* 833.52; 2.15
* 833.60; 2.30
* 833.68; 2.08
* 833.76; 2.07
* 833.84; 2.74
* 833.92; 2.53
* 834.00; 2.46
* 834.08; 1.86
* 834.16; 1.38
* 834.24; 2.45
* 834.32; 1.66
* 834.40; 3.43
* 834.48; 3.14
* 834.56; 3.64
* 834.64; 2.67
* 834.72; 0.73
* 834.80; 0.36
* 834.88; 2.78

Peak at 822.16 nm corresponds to [N II] 6583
